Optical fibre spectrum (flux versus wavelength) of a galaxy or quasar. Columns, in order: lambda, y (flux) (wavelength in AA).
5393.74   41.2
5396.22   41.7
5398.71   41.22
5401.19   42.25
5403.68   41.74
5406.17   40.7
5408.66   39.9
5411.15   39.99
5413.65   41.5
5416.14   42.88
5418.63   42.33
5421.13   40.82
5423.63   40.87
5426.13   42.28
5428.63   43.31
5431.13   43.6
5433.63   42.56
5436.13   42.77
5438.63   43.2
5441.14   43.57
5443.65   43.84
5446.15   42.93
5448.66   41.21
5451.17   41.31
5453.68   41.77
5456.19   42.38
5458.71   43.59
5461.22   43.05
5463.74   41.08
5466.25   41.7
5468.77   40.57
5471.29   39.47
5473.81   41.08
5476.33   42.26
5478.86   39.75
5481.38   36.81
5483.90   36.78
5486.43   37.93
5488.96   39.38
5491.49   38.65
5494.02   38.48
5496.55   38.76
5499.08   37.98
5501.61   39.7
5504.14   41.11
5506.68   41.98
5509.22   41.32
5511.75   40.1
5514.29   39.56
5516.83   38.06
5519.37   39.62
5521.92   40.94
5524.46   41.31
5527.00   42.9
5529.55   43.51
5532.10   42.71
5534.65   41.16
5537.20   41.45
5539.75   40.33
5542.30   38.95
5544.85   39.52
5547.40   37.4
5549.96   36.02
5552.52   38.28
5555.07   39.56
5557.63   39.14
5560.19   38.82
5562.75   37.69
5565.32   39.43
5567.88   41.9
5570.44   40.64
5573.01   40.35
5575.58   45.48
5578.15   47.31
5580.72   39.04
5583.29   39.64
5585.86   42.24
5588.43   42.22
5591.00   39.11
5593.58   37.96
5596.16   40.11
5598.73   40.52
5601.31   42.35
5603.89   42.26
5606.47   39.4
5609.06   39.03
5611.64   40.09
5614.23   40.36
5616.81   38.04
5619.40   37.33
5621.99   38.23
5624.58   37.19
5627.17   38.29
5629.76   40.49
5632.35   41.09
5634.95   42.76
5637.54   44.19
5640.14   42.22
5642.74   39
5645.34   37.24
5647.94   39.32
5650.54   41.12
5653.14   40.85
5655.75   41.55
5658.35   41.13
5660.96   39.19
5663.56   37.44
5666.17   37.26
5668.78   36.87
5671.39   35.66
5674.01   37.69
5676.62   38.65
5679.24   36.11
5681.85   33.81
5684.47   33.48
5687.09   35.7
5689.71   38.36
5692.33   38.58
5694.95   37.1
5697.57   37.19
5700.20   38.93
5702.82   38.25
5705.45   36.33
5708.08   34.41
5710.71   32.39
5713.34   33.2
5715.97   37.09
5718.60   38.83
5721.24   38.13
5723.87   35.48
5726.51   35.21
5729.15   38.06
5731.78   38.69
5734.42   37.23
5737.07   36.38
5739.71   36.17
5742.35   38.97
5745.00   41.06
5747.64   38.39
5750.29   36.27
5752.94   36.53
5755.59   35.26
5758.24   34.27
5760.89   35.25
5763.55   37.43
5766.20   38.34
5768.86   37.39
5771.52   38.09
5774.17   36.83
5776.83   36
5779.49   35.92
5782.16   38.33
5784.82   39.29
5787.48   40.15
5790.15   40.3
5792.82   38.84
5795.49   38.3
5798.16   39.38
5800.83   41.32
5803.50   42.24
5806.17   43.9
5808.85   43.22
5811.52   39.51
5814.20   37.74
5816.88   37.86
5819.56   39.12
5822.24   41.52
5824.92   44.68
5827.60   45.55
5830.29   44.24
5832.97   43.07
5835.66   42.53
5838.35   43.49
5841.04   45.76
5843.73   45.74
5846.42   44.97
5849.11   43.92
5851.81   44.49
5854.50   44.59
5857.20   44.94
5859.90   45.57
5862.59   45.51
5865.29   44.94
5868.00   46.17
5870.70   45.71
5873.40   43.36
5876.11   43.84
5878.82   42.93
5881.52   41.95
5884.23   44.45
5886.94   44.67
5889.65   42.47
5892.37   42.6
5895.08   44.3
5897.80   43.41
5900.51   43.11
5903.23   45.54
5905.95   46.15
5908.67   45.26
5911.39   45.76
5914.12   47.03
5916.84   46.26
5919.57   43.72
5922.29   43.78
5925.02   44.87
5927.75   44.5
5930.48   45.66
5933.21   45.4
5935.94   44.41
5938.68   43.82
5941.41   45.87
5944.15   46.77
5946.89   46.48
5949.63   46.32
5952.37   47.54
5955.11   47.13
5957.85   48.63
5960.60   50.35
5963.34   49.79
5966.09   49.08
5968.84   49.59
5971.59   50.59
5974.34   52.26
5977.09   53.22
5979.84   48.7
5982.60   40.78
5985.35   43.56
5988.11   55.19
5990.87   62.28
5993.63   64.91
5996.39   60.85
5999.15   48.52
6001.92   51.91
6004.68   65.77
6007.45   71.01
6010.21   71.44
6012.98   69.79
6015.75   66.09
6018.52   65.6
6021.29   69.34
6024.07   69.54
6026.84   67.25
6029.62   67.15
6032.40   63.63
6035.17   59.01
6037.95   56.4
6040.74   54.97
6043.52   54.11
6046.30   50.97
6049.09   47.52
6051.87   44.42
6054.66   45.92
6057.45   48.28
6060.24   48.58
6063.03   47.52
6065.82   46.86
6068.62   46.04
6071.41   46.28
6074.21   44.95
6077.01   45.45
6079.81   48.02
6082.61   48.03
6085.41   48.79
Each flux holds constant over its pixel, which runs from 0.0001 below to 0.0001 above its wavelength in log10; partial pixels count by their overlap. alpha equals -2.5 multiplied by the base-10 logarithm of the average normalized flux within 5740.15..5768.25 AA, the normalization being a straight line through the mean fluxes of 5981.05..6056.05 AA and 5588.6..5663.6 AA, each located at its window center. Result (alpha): 0.23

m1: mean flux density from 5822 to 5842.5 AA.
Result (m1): 44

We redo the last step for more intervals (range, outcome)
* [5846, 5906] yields 44.3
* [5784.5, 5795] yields 39.6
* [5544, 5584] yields 40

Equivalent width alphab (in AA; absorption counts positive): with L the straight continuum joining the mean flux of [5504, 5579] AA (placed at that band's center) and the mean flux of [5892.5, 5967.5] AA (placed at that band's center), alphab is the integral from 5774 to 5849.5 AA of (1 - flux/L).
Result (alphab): 5.2 AA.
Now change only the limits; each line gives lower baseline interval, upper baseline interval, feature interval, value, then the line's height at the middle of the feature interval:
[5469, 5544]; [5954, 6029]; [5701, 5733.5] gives 7.64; 47.6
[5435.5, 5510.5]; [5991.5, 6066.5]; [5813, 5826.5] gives 3.01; 51.9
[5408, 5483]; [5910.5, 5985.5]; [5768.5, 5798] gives 4.58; 45.2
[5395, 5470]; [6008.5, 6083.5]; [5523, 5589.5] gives 6.05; 44.7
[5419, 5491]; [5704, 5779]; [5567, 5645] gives -3.32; 38.9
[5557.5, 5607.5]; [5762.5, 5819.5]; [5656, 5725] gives 5.24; 39.9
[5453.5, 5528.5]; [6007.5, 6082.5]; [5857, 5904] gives 6.39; 51.1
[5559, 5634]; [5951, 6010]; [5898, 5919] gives 2.26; 50.9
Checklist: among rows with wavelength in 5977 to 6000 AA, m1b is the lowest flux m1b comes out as 40.78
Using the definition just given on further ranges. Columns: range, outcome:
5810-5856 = 37.74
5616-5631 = 37.19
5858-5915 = 41.95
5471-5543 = 36.78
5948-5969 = 46.32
